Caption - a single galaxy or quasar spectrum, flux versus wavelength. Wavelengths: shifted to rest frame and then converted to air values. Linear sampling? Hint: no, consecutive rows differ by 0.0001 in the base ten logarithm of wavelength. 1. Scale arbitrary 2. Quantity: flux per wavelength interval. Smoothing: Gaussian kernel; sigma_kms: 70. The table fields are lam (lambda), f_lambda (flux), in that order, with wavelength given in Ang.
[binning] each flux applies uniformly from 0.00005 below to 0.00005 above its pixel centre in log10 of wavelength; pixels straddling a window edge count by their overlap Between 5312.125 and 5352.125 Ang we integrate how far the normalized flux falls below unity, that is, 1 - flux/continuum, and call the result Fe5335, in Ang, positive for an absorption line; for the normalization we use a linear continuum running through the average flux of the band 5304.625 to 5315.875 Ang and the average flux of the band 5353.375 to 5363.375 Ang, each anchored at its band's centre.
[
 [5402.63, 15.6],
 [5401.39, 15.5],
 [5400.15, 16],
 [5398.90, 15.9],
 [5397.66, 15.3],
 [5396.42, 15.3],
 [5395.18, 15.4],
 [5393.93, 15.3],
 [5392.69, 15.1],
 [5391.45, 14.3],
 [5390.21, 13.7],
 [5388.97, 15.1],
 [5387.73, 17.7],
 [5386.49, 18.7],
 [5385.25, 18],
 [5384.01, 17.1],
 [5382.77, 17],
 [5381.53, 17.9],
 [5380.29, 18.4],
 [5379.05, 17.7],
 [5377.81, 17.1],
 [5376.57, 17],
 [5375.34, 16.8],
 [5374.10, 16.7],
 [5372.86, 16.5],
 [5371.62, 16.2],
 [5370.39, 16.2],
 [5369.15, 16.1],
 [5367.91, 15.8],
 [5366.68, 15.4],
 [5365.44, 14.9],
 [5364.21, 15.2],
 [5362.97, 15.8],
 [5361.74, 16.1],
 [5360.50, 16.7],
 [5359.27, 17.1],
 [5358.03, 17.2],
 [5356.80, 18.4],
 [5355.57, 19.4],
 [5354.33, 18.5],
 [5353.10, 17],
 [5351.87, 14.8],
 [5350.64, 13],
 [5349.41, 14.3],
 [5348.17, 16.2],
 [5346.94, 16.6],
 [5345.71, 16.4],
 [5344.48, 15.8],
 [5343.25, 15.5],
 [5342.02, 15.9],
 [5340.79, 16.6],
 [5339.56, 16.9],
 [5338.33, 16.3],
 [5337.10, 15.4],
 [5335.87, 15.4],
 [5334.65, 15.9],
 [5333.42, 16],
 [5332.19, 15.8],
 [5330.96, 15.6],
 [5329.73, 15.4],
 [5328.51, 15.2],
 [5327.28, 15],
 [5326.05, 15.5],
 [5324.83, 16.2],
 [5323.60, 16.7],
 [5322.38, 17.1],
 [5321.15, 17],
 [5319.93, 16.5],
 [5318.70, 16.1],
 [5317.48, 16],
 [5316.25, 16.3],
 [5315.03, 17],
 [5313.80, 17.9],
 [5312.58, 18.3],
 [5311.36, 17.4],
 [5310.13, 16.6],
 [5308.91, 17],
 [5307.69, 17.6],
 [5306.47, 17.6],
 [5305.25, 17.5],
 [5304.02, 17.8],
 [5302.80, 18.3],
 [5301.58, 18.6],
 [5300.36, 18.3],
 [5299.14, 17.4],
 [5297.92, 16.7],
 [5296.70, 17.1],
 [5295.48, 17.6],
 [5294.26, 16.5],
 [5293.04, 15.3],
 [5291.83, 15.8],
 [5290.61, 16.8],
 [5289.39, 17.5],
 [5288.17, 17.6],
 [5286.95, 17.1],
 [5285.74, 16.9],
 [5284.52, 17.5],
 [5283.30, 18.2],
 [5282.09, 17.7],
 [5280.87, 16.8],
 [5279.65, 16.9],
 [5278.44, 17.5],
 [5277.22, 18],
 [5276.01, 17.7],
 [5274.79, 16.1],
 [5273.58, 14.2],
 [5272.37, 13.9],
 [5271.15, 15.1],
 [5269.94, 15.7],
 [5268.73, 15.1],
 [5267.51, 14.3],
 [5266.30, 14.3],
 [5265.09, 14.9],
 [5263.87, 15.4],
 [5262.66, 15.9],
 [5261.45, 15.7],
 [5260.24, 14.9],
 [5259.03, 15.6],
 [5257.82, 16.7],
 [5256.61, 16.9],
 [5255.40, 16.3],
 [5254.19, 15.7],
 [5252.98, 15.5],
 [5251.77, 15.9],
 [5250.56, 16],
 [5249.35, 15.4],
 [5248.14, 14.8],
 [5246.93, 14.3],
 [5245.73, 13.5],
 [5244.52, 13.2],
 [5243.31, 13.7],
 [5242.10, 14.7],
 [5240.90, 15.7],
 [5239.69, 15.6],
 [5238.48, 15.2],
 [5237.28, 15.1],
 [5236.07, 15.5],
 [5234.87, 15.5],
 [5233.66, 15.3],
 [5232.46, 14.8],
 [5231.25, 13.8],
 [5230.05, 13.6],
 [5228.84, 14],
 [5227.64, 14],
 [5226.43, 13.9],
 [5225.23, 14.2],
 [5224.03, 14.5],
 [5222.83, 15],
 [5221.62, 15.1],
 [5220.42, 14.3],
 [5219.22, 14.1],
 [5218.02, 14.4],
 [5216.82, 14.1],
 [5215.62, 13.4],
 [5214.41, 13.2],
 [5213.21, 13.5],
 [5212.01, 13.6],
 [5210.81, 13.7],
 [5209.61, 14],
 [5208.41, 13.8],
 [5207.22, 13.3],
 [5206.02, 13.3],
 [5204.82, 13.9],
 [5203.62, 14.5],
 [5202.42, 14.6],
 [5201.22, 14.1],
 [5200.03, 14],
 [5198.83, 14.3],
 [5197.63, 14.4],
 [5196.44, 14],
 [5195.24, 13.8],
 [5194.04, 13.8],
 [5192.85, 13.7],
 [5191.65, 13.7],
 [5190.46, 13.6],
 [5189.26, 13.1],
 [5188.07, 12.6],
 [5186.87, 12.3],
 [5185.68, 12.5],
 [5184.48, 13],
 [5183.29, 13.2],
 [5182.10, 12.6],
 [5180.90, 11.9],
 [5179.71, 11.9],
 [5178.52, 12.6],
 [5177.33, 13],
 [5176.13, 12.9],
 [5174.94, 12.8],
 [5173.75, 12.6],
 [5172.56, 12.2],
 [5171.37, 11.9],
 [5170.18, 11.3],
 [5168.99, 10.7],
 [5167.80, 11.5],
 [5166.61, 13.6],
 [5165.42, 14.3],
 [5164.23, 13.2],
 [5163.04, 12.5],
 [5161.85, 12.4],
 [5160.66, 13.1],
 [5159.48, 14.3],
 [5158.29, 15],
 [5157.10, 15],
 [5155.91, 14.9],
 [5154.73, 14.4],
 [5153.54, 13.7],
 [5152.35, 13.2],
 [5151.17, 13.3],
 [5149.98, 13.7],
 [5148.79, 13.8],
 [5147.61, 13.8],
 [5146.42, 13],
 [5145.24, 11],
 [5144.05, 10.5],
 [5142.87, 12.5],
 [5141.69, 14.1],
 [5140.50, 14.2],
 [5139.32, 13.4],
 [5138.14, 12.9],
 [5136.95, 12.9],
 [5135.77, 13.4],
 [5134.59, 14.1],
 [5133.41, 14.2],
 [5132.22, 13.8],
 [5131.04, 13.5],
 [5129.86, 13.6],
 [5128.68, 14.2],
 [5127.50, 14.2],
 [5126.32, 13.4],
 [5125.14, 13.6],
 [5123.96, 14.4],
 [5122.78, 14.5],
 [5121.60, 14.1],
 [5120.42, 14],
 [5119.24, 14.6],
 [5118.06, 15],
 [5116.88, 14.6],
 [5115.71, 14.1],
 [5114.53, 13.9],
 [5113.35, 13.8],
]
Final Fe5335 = 3.2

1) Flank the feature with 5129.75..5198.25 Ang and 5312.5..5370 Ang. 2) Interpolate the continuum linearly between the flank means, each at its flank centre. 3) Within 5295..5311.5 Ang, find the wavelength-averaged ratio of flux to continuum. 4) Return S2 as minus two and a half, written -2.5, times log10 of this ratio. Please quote -0.13 mag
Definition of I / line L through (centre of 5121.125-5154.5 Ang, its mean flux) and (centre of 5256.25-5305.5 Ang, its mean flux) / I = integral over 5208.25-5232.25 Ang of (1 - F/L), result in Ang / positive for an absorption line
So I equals 1.9 Ang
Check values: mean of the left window 13.5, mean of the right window 16.5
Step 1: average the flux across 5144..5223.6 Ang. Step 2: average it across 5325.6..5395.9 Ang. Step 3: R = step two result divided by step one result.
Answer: 1.2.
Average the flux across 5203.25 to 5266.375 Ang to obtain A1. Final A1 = 14.7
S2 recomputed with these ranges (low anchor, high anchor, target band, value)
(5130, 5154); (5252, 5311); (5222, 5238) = 0.056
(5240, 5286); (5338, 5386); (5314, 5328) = -0.010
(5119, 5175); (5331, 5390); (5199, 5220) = 0.030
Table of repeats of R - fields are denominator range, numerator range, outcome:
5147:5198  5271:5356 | 1.26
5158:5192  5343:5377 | 1.28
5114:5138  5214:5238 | 1.03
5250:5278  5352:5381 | 1.07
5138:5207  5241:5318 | 1.24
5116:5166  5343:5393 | 1.20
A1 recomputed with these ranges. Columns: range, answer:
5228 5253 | 14.8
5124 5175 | 13.3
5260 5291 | 16.2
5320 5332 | 16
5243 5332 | 16.3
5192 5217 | 13.8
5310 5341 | 16.3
